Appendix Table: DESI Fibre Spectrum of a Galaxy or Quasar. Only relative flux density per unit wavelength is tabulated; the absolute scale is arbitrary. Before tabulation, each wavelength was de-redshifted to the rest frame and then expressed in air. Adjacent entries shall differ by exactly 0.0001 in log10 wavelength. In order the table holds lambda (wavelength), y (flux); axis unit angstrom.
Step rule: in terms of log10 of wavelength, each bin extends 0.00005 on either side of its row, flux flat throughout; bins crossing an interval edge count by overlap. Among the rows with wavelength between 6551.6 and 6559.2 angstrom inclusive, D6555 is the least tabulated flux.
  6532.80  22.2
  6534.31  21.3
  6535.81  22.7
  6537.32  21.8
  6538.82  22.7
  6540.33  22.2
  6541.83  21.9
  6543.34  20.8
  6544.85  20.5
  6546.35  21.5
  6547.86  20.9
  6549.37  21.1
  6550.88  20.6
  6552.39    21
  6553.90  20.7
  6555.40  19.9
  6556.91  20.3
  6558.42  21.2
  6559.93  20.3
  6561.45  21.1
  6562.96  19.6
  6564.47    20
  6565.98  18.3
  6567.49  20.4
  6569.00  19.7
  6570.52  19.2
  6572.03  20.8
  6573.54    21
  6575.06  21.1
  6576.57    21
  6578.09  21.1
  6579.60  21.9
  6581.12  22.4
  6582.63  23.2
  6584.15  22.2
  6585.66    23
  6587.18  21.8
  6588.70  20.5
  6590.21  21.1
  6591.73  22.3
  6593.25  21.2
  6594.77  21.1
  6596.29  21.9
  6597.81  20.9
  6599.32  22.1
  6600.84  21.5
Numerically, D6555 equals 19.9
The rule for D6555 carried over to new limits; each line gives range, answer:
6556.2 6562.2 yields 20.3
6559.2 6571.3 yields 18.3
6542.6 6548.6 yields 20.5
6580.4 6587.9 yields 21.8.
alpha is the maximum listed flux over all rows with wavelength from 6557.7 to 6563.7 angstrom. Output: 21.2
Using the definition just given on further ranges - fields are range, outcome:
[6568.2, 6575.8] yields 21.1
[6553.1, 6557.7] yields 20.7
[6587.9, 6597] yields 22.3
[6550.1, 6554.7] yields 21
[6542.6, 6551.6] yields 21.5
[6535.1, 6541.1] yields 22.7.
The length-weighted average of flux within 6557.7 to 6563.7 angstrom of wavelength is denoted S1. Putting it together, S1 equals 20.5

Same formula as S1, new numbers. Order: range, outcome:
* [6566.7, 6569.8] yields 20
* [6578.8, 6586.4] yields 22.6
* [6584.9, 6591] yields 21.6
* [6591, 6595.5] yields 21.5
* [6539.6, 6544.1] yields 21.6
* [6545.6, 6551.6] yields 21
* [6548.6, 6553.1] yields 20.9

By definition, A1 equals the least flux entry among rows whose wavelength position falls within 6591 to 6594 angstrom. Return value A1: 21.2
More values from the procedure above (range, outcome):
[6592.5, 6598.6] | 20.9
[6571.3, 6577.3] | 20.8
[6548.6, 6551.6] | 20.6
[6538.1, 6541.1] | 22.2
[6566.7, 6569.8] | 19.7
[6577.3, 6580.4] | 21.1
